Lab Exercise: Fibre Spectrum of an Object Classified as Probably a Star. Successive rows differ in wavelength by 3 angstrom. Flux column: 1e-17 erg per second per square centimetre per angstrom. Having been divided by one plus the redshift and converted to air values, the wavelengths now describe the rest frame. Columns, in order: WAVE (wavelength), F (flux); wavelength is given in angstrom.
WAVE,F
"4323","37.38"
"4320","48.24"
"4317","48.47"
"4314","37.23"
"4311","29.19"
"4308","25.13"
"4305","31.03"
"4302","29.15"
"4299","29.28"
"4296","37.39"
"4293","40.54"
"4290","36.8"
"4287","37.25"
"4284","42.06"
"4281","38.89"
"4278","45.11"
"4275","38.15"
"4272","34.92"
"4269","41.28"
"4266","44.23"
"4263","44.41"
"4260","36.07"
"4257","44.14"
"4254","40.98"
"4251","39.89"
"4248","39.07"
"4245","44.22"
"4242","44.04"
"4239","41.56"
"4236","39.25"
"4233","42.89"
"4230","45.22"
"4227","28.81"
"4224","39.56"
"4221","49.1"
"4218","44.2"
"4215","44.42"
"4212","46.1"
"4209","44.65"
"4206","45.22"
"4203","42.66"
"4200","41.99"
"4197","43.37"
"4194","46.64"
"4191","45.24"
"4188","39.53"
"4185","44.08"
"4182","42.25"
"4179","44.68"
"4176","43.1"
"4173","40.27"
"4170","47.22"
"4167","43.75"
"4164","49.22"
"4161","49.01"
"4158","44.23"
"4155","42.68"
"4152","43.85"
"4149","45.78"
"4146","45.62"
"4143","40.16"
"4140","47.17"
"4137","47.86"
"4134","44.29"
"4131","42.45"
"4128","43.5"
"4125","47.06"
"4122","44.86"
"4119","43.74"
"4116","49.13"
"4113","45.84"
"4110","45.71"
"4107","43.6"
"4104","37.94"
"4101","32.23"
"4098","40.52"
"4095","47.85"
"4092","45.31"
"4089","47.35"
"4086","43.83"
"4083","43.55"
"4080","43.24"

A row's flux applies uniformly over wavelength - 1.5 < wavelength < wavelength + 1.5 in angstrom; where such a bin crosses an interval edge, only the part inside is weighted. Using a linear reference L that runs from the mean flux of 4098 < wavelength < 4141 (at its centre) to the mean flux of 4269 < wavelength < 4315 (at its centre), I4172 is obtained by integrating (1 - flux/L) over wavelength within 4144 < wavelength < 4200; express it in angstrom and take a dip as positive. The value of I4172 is -4.1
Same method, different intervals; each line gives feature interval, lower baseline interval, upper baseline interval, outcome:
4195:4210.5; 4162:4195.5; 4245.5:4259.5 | -0.2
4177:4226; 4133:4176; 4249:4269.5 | -0.4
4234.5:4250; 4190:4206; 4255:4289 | 0.1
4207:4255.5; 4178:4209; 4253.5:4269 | 0.6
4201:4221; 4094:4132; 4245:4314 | -2.4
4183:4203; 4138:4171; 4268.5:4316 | -0.3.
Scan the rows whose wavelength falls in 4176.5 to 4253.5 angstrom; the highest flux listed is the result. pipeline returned 49.1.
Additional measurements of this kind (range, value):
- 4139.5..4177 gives 49.22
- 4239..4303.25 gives 45.11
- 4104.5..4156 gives 49.13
